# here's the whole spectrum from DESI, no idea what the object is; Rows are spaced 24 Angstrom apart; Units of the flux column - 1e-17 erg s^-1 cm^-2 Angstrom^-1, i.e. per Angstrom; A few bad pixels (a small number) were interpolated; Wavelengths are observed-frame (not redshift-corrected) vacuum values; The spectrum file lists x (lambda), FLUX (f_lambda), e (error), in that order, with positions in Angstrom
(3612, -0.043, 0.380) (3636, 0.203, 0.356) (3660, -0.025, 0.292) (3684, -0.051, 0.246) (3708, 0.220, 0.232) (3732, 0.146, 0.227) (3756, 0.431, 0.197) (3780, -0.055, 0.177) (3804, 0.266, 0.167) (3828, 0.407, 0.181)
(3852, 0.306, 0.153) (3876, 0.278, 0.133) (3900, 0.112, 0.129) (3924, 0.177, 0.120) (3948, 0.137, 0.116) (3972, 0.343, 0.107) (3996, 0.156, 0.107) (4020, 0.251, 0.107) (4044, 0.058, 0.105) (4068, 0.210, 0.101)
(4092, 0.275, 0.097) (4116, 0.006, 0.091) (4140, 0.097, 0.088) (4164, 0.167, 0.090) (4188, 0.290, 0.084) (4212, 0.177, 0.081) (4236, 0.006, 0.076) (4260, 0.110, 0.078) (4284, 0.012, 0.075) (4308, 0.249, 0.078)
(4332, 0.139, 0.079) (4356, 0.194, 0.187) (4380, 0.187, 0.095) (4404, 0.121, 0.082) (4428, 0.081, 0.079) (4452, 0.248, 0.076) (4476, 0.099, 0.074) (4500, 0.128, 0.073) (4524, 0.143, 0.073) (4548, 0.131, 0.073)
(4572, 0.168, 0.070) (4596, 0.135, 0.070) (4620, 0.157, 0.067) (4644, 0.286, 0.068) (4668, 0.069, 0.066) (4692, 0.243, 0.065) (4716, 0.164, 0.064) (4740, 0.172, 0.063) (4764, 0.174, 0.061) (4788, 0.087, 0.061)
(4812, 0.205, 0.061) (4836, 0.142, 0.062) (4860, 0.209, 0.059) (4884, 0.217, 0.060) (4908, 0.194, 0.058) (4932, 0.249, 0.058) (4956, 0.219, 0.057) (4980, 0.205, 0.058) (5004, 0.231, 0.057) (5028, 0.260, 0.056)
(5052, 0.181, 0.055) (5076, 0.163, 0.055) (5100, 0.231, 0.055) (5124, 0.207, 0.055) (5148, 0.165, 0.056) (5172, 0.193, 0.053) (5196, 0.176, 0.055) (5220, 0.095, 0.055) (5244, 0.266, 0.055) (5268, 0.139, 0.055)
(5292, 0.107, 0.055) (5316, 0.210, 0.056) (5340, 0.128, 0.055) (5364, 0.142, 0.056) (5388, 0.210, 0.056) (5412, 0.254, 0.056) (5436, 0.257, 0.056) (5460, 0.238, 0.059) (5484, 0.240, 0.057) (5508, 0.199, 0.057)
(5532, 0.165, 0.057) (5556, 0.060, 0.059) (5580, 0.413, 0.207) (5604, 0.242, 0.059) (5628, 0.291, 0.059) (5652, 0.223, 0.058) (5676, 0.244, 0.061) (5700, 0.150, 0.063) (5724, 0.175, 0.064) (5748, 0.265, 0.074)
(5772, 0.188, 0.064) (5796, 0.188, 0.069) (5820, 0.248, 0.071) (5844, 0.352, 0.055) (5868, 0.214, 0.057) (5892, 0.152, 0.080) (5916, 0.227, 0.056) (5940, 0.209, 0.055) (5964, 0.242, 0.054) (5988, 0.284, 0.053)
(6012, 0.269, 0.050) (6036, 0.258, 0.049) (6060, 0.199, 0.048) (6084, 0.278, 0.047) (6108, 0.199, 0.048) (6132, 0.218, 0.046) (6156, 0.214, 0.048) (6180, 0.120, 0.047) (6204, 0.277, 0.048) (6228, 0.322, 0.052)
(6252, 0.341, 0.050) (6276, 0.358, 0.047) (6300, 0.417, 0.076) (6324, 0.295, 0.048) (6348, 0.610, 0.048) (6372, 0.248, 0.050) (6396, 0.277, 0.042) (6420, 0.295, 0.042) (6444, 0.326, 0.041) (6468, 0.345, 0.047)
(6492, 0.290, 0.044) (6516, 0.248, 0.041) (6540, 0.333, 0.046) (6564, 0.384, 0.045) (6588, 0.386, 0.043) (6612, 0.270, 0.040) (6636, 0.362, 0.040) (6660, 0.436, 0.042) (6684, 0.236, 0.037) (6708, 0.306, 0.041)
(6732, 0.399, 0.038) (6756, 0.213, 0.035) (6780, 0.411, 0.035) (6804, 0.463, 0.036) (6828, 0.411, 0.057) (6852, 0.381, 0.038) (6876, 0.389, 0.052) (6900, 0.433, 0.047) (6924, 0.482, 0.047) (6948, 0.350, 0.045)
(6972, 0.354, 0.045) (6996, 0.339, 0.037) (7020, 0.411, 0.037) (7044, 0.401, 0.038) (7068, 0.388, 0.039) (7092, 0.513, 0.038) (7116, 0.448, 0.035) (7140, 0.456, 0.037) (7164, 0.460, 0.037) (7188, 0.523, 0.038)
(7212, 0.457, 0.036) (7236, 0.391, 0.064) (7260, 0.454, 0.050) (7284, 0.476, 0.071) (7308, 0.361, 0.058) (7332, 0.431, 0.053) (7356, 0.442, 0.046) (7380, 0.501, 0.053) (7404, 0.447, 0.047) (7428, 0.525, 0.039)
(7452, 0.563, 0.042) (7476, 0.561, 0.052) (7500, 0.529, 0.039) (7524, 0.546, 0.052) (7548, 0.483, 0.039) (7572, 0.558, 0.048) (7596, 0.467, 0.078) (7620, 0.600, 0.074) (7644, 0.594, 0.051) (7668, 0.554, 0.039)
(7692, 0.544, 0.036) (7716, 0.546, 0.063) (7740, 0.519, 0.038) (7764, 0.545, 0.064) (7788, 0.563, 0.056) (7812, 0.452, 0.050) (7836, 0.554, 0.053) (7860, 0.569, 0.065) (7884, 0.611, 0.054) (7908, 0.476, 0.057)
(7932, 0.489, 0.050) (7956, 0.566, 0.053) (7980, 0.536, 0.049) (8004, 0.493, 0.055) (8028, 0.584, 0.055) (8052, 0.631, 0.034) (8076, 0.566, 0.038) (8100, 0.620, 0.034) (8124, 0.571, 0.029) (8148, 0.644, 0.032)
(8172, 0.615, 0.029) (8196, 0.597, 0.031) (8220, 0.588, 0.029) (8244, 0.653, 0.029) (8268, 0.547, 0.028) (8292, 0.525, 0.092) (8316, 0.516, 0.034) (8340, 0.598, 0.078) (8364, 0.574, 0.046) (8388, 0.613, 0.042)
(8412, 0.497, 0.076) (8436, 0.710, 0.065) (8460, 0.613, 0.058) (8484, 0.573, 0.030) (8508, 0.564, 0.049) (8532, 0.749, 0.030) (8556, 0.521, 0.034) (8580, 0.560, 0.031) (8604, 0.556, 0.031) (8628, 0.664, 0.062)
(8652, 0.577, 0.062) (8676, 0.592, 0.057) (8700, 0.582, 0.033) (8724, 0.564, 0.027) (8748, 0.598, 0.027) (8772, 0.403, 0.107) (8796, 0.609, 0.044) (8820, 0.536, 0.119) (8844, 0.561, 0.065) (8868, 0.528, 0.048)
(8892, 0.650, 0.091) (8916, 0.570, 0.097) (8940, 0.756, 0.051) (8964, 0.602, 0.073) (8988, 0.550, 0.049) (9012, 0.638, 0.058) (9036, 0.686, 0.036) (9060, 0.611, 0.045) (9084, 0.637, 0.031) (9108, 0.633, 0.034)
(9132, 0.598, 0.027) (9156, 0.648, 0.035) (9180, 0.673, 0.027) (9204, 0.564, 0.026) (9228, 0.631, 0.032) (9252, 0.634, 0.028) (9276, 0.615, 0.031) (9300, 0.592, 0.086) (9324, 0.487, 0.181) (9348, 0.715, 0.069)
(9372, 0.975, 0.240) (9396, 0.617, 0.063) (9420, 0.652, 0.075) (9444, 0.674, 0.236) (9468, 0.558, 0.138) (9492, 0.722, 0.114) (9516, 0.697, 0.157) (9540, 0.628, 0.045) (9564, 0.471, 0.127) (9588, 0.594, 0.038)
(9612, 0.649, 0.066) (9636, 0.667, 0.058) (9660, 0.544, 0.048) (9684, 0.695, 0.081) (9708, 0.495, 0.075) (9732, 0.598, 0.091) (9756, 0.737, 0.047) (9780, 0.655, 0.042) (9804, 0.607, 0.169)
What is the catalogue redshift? 0.70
